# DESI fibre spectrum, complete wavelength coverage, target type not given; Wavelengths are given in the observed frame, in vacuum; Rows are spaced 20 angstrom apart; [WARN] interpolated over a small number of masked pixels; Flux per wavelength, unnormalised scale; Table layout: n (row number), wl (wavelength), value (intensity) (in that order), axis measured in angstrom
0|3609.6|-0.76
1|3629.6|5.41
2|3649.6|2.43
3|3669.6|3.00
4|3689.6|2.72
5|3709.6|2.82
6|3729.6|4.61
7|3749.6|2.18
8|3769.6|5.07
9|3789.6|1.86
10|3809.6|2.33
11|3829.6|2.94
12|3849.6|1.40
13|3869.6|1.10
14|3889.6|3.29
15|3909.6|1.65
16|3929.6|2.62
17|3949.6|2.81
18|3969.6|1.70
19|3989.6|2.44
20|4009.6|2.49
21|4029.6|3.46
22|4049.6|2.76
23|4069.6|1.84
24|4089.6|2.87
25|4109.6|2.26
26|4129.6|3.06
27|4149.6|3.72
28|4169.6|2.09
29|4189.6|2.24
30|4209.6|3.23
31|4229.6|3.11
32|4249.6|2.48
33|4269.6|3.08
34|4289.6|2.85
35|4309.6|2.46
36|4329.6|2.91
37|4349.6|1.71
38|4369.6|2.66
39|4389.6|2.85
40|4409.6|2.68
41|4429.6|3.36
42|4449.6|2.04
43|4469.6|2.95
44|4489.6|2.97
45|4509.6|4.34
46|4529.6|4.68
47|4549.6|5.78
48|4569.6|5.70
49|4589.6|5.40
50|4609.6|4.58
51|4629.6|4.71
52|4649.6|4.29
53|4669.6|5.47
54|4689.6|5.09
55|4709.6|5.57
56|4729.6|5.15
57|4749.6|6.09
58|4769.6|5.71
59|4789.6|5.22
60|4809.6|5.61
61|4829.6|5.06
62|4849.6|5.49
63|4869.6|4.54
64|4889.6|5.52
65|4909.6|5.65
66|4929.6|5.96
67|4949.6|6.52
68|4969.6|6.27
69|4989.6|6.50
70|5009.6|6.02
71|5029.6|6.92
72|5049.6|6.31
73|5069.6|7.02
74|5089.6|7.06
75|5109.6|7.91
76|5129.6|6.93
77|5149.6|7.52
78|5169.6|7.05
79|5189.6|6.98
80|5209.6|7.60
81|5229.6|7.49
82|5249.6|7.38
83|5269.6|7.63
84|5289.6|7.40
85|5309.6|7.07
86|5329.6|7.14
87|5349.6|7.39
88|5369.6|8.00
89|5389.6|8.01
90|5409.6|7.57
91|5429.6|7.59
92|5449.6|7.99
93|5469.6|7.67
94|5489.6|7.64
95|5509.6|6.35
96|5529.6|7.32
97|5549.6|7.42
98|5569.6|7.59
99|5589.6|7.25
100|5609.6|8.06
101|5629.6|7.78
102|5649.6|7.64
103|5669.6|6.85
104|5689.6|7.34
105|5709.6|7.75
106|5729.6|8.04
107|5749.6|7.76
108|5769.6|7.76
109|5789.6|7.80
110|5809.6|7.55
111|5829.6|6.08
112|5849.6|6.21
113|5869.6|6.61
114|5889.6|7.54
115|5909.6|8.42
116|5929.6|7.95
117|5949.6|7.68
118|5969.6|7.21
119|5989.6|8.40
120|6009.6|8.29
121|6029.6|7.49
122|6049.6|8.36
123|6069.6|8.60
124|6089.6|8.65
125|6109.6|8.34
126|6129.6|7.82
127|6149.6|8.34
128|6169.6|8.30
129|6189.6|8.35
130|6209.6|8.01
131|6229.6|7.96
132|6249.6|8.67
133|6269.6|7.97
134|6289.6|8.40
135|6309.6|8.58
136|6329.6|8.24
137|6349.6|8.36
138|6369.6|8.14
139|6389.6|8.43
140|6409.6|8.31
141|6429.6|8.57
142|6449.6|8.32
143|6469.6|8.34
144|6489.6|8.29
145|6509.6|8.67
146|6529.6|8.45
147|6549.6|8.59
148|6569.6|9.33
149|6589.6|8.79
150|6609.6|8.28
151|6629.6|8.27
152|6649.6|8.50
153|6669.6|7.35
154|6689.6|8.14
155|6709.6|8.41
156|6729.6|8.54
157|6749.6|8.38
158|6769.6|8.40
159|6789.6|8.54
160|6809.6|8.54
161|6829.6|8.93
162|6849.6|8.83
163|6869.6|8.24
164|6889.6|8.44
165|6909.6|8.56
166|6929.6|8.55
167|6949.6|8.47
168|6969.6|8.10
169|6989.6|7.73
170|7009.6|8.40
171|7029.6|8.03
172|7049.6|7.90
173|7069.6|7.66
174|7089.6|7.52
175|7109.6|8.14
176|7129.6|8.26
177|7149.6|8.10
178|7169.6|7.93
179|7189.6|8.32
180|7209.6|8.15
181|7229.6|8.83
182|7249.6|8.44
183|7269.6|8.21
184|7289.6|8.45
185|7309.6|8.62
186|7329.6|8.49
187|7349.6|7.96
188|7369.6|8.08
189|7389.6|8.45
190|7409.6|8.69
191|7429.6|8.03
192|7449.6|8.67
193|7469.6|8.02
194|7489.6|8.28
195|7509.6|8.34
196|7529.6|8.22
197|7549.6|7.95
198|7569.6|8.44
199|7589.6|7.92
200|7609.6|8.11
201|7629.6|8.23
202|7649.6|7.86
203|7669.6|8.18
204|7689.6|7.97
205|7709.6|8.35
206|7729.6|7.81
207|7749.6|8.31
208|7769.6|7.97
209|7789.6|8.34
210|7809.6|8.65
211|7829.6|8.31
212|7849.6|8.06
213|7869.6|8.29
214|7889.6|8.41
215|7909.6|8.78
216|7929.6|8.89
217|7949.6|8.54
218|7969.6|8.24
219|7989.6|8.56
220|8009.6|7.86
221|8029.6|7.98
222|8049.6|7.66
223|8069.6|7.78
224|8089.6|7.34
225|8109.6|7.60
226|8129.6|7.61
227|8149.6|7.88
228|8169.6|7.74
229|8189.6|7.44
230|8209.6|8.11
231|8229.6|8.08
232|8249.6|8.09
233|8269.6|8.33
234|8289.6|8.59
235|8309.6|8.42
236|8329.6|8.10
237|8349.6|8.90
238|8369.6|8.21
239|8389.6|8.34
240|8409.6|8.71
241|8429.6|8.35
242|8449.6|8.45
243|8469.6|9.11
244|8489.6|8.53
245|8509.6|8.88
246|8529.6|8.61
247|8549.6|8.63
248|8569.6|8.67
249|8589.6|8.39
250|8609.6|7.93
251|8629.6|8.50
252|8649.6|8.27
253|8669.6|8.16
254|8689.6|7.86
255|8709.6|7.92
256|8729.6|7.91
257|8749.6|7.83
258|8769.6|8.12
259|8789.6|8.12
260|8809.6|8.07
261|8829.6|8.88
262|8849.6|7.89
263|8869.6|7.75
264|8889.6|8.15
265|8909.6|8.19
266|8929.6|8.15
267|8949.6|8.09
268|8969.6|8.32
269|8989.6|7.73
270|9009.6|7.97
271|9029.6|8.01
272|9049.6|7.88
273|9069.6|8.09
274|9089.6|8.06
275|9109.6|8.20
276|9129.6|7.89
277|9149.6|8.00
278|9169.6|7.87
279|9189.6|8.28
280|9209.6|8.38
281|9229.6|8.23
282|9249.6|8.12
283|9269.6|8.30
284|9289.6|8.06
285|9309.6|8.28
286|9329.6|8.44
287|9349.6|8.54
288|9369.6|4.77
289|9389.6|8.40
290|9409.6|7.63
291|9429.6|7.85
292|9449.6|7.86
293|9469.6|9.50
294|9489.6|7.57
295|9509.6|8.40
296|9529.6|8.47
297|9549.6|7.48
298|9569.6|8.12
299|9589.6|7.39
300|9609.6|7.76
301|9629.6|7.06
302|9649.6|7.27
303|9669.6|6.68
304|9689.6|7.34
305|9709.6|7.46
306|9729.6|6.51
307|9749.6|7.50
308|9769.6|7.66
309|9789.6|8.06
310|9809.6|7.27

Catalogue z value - 0.13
